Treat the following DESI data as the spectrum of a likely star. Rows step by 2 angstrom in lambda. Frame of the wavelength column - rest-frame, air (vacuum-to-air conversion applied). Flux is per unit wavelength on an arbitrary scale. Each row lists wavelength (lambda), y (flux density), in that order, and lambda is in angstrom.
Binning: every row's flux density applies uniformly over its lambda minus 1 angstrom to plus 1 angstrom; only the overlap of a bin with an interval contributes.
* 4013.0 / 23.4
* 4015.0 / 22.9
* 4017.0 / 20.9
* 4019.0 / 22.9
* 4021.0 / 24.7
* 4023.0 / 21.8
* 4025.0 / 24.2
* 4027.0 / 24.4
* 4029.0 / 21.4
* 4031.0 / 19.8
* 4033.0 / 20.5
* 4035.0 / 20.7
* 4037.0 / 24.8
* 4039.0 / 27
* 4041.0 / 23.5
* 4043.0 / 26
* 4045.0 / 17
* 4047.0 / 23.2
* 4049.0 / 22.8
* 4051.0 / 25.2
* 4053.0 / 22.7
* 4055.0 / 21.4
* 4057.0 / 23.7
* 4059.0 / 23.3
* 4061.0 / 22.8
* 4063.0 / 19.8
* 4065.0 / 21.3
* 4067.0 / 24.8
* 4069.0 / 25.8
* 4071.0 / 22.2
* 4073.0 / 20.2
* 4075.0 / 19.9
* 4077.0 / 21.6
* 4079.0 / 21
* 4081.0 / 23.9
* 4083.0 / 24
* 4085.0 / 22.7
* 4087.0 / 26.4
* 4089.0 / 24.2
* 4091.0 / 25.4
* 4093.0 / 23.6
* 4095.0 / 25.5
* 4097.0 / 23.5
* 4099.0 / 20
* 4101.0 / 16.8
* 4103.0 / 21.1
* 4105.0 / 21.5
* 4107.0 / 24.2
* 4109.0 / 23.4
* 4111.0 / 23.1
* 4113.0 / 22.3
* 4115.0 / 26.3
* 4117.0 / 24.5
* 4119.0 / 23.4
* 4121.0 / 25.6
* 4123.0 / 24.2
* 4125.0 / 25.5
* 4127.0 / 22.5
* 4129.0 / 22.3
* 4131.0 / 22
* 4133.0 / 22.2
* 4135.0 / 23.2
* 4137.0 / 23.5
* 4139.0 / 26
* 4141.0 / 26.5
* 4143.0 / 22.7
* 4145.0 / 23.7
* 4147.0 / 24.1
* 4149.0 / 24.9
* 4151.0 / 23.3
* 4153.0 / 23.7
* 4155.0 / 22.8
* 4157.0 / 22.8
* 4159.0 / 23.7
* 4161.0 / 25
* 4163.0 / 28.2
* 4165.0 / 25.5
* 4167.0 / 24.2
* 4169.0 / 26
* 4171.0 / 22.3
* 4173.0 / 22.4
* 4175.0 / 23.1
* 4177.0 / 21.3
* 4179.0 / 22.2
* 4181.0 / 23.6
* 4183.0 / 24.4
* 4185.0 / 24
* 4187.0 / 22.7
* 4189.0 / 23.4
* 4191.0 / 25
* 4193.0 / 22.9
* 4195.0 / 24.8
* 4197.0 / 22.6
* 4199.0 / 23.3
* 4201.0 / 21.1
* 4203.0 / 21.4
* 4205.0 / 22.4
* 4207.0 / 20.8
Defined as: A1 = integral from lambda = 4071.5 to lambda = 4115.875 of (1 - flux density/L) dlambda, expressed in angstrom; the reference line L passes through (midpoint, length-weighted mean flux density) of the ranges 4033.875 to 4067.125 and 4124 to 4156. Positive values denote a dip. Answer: 1.0 angstrom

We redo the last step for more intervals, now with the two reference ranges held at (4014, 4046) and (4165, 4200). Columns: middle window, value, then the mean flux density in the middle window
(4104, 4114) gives 0.1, 22.9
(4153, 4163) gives -0.3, 24.1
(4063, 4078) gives 0.5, 22.1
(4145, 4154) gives -0.3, 24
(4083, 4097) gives -0.9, 24.5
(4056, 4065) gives 0.2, 22.3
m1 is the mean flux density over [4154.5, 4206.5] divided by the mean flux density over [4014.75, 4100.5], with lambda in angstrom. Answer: 1.03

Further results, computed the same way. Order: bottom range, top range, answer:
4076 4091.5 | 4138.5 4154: 1.03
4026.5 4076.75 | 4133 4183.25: 1.06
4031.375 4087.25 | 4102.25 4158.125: 1.04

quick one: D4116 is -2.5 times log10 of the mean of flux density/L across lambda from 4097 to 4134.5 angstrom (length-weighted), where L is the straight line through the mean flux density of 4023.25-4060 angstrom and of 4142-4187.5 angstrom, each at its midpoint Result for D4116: 0.03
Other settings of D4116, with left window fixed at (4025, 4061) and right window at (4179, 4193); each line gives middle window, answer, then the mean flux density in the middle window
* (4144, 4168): -0.04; 24.3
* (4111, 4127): -0.05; 24.3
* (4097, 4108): 0.11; 21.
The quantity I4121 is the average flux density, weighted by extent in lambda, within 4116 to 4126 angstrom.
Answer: 24.6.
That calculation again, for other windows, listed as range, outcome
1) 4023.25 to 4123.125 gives 22.9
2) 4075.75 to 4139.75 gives 23.3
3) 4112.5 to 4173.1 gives 24.1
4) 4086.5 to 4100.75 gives 23.6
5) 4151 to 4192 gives 23.8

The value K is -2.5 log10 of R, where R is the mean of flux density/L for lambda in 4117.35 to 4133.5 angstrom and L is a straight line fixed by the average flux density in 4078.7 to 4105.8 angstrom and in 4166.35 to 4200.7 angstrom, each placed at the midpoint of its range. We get -0.02 mag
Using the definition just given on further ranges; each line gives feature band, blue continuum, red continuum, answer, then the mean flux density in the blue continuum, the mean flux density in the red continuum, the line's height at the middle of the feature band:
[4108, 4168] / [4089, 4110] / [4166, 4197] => -0.05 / 22.6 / 23.5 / 23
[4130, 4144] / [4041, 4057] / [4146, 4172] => 0.01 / 22.7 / 24.3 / 24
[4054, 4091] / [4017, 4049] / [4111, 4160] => 0.02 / 22.7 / 23.8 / 23.1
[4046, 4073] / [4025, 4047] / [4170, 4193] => -0.01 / 22.6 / 23.1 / 22.7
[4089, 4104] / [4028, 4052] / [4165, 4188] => 0.03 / 22.7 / 23.4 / 23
